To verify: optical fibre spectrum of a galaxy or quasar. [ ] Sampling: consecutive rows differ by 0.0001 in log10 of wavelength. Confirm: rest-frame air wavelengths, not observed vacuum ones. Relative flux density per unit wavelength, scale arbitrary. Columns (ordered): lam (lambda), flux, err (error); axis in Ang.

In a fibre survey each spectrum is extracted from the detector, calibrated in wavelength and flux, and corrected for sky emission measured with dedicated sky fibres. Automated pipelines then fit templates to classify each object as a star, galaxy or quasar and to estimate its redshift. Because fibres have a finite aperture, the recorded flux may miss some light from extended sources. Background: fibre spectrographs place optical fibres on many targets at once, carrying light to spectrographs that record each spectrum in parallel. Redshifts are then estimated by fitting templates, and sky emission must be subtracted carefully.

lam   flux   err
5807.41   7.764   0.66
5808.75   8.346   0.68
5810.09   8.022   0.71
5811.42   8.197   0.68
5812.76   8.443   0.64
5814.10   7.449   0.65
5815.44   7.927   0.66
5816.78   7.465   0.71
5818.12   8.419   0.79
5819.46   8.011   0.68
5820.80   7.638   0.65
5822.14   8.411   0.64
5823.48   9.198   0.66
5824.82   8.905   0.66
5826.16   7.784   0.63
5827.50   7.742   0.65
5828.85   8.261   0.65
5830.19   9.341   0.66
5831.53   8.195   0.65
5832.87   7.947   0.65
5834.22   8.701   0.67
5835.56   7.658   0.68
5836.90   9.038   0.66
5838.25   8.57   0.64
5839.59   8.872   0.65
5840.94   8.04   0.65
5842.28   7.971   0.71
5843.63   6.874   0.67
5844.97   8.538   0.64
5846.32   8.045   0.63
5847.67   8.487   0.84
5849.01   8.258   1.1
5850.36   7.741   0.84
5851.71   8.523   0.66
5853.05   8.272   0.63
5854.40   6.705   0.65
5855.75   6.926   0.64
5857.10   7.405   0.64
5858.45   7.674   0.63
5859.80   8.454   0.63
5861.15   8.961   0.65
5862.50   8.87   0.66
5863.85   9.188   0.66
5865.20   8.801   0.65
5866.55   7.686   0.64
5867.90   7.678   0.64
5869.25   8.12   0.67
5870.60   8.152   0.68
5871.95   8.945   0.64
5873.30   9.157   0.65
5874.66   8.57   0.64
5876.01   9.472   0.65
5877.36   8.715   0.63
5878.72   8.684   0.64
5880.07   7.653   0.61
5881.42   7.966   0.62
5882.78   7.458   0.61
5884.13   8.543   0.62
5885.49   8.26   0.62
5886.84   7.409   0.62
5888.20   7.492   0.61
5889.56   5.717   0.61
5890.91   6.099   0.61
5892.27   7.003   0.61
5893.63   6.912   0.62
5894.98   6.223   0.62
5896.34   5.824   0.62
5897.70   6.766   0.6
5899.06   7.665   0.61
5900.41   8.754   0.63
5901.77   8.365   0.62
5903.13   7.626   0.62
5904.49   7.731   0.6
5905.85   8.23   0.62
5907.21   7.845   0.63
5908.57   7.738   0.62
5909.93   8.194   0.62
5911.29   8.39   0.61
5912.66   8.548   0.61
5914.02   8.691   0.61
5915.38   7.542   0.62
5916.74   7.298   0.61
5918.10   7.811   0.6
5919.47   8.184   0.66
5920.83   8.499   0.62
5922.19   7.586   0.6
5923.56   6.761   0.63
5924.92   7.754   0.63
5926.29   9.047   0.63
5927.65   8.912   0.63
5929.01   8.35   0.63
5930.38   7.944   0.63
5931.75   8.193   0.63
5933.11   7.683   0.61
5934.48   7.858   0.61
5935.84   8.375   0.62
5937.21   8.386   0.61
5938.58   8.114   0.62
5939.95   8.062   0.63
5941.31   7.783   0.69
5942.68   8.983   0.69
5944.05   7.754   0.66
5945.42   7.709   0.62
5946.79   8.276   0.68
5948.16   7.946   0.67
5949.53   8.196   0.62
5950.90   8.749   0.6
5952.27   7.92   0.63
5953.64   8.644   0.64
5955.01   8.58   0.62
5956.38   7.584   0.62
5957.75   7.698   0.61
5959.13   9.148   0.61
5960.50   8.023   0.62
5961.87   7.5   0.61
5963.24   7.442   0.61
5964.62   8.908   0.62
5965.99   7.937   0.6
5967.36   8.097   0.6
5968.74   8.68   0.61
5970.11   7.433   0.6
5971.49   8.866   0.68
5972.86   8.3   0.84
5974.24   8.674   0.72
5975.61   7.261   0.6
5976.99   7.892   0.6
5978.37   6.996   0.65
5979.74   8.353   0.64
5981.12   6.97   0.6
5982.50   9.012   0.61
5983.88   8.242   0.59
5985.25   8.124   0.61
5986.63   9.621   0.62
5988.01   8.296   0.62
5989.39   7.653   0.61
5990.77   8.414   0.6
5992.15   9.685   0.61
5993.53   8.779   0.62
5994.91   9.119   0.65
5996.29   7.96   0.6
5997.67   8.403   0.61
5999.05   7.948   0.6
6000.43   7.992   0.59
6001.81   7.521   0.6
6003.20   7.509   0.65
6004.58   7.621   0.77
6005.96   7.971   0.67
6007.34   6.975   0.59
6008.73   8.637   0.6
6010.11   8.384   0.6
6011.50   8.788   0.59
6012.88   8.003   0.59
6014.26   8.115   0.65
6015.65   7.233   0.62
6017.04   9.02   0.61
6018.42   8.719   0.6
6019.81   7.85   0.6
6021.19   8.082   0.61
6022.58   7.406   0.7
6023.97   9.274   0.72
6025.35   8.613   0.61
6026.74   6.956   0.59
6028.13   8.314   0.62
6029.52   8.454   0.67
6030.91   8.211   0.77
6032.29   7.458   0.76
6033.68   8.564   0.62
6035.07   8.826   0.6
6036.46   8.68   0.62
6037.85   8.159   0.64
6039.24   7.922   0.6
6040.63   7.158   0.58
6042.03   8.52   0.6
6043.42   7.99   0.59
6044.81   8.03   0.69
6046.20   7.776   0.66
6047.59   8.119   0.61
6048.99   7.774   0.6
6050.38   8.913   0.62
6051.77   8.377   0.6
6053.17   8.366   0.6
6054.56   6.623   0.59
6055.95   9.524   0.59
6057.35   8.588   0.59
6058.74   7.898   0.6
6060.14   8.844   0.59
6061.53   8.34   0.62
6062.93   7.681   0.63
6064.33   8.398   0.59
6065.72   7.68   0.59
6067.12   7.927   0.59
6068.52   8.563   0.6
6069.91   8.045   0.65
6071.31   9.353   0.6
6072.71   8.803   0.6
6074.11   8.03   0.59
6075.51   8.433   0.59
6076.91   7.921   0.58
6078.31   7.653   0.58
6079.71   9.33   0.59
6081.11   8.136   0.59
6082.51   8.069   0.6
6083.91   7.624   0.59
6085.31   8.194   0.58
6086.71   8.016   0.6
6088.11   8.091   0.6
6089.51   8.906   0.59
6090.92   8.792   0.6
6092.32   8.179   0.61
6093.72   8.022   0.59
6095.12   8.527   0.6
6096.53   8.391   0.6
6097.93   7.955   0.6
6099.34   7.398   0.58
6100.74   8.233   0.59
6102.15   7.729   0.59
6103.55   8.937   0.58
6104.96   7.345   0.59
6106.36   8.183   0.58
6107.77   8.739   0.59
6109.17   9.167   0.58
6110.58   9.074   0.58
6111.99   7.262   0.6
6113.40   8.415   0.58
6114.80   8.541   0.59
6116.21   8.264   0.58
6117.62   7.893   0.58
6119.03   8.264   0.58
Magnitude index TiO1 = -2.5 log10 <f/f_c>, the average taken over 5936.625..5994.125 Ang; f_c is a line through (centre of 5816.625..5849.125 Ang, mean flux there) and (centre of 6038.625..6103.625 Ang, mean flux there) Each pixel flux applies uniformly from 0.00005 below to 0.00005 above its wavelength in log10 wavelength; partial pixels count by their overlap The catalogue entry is 0.00 mag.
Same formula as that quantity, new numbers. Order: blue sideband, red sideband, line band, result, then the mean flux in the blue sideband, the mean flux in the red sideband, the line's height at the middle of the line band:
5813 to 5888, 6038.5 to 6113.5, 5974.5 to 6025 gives 0.01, 8.21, 8.22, 8.22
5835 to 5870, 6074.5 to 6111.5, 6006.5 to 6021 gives 0.01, 8.13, 8.26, 8.22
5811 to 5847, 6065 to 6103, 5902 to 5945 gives 0.02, 8.21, 8.23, 8.21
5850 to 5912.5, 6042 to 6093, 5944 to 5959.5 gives -0.02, 7.89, 8.25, 8.03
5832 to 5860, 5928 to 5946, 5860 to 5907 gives 0.02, 8.03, 8.11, 8.06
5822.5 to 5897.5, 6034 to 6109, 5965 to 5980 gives 0.01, 8.02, 8.23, 8.13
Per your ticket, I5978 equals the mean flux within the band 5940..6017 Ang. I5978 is 8.16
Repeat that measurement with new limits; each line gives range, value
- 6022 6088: 8.2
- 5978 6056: 8.17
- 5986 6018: 8.25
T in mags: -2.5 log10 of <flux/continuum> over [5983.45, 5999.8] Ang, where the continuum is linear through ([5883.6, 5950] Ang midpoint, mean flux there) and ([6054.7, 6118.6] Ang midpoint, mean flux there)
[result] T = -0.07 mag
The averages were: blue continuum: 7.81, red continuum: 8.28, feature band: 8.53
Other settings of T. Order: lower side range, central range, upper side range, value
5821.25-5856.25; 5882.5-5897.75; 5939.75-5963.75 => 0.17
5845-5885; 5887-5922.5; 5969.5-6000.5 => 0.09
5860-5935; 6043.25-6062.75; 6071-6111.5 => 0.00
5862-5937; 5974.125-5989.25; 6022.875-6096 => 0.00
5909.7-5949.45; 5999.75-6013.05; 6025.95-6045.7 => 0.02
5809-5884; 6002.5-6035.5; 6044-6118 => 0.02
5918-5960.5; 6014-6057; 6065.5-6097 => 0.01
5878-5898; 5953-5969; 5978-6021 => -0.04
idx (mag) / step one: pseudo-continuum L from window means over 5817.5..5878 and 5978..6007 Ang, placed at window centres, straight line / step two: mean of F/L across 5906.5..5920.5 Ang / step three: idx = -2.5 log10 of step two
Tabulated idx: 0.03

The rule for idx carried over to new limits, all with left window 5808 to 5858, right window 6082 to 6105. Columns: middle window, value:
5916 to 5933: 0.015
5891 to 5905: 0.127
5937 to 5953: -0.002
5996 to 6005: 0.040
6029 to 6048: 0.003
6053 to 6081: -0.018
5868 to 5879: -0.071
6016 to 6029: -0.009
